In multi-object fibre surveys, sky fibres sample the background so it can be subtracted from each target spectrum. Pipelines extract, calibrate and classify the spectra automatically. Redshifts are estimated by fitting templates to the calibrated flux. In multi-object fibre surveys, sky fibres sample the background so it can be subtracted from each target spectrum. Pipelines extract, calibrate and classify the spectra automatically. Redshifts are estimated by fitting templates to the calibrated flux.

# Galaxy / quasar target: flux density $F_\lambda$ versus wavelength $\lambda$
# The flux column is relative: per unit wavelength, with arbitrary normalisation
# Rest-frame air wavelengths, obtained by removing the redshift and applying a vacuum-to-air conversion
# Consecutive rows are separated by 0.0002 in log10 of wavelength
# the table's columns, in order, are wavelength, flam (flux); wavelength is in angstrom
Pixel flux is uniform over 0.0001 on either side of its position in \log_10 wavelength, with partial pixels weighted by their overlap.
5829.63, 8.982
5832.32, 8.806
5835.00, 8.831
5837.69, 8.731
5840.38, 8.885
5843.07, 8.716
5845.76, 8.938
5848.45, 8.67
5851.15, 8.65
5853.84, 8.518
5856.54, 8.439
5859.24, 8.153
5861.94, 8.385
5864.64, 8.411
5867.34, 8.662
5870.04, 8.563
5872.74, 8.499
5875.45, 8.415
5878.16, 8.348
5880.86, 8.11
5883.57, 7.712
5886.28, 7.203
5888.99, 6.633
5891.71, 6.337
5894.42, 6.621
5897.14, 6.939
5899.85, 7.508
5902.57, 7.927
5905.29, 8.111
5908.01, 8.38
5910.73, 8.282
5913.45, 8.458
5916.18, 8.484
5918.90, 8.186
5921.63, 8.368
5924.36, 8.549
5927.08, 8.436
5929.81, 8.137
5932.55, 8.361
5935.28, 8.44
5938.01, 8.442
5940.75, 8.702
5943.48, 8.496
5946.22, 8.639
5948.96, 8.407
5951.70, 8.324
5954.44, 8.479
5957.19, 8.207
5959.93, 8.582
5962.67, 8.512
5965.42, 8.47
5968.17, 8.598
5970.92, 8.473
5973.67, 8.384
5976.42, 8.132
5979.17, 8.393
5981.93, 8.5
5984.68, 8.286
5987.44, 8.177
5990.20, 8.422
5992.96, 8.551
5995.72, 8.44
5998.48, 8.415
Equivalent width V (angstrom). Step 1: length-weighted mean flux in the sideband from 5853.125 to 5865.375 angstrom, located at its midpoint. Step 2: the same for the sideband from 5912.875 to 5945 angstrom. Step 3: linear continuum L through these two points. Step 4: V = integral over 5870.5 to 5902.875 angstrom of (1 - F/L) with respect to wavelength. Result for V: 3.29 angstrom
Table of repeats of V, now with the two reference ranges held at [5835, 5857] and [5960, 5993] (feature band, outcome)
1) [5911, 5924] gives 0.25 angstrom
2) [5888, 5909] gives 3.15 angstrom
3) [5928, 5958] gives 0.21 angstrom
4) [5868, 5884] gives 0.59 angstrom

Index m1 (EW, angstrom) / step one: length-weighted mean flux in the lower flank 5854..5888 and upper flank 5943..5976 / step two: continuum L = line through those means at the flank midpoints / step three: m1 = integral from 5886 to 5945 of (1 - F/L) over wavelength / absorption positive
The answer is 2.7 angstrom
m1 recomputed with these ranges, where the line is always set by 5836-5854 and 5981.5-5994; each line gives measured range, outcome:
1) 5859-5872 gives 0.3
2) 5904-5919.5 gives 0.4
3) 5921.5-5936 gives 0.3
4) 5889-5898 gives 2.1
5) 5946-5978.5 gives 0.1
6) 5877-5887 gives 0.9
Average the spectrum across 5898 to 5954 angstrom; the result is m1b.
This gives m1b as 8.32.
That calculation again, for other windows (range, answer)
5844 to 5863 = 8.54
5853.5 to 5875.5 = 8.45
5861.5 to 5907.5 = 7.79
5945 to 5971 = 8.47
